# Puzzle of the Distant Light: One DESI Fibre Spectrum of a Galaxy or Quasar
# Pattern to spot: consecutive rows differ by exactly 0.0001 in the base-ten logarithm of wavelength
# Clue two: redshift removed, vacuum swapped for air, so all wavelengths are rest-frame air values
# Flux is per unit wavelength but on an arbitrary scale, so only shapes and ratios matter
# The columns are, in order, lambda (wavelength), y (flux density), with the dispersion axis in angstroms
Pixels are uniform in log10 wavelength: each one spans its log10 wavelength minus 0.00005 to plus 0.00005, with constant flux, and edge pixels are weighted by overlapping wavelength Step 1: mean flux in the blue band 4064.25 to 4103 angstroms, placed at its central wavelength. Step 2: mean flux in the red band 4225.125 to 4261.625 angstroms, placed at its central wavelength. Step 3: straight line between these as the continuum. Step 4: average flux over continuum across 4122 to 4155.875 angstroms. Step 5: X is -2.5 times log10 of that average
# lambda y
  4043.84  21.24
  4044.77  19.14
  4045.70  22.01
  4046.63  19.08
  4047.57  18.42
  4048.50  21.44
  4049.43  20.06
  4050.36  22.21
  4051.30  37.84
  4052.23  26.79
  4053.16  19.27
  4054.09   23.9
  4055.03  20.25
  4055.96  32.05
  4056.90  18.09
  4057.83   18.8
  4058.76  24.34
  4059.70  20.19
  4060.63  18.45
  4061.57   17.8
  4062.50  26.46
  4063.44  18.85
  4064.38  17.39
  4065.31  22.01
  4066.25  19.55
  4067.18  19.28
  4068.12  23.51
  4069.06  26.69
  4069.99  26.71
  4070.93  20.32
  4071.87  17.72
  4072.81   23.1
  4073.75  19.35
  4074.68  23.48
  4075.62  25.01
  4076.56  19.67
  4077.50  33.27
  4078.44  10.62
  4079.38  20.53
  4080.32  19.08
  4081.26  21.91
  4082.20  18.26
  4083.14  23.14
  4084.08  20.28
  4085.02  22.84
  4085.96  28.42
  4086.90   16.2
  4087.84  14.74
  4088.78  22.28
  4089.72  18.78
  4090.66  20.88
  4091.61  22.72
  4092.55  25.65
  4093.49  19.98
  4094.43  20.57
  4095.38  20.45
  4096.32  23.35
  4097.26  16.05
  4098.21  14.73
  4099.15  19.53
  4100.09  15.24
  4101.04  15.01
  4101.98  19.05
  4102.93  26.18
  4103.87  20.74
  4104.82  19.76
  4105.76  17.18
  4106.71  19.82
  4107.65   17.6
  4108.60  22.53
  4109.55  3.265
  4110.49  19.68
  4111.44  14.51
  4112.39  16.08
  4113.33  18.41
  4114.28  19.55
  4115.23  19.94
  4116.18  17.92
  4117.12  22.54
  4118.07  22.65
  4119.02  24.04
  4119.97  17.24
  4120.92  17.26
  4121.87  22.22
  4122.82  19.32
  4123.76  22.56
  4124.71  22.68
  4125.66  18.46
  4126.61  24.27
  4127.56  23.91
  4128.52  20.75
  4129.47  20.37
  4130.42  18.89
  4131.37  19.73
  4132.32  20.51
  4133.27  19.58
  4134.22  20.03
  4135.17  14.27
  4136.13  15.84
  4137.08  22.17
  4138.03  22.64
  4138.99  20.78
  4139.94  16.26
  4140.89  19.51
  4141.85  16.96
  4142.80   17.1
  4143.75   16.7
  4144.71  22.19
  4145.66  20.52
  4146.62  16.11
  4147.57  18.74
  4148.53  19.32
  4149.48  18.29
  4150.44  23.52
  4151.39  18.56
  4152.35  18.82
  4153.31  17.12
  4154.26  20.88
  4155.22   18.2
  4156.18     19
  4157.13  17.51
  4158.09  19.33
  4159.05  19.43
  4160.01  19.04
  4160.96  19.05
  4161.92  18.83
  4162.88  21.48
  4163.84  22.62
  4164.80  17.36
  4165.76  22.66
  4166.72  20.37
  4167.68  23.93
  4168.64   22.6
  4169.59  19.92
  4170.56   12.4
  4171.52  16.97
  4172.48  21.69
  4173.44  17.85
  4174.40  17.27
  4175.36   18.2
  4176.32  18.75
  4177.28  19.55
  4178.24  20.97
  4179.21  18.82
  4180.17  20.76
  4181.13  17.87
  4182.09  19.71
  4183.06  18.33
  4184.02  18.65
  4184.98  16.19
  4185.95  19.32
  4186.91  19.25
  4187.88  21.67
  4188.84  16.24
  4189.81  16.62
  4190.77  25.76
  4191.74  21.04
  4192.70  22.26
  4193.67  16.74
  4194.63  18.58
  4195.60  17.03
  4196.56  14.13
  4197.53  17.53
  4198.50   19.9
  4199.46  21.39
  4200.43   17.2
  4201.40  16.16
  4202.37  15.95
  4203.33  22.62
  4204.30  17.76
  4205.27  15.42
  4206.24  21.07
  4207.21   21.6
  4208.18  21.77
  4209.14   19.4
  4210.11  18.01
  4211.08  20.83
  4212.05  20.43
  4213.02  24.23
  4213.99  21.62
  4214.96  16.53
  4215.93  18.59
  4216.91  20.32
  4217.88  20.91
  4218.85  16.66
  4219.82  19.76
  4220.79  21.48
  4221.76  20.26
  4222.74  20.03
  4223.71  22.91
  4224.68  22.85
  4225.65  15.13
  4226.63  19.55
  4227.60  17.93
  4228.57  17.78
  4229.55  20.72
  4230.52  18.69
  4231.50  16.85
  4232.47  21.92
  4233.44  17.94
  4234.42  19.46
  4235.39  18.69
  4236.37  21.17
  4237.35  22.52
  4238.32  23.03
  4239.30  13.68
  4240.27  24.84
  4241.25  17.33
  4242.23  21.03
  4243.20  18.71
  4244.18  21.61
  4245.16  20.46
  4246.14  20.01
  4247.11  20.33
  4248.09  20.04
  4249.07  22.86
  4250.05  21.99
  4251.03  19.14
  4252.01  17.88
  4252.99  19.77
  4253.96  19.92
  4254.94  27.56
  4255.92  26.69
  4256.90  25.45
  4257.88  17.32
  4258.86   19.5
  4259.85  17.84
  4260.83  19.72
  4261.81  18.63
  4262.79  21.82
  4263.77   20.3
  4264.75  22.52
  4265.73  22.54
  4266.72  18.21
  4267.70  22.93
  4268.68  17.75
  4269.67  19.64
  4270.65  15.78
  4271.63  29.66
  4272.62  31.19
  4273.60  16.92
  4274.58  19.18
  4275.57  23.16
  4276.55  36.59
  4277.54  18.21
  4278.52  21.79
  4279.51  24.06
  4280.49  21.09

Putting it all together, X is 0.05 mag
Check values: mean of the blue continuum 20.8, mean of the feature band 19.6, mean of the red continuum 20.1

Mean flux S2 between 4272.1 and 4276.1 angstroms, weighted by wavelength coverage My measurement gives 22.8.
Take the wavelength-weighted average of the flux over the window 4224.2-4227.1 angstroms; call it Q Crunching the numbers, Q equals 19.1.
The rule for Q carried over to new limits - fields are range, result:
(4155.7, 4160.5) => 18.9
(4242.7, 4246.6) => 20.2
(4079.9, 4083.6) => 20.6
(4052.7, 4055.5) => 21.2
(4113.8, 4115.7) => 19.7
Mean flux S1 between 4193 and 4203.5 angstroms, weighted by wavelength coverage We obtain 17.9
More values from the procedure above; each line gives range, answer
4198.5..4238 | 19.6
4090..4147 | 19.4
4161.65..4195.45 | 19.4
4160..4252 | 19.5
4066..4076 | 22.3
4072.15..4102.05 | 20.4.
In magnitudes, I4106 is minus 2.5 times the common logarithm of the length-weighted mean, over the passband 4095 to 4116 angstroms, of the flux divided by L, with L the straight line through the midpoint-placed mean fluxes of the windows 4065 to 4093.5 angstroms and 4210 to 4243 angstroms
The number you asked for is 0.17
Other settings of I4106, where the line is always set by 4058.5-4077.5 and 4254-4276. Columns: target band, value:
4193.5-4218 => 0.13 mag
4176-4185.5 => 0.14 mag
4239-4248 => 0.08 mag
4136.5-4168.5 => 0.11 mag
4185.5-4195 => 0.10 mag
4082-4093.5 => 0.03 mag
